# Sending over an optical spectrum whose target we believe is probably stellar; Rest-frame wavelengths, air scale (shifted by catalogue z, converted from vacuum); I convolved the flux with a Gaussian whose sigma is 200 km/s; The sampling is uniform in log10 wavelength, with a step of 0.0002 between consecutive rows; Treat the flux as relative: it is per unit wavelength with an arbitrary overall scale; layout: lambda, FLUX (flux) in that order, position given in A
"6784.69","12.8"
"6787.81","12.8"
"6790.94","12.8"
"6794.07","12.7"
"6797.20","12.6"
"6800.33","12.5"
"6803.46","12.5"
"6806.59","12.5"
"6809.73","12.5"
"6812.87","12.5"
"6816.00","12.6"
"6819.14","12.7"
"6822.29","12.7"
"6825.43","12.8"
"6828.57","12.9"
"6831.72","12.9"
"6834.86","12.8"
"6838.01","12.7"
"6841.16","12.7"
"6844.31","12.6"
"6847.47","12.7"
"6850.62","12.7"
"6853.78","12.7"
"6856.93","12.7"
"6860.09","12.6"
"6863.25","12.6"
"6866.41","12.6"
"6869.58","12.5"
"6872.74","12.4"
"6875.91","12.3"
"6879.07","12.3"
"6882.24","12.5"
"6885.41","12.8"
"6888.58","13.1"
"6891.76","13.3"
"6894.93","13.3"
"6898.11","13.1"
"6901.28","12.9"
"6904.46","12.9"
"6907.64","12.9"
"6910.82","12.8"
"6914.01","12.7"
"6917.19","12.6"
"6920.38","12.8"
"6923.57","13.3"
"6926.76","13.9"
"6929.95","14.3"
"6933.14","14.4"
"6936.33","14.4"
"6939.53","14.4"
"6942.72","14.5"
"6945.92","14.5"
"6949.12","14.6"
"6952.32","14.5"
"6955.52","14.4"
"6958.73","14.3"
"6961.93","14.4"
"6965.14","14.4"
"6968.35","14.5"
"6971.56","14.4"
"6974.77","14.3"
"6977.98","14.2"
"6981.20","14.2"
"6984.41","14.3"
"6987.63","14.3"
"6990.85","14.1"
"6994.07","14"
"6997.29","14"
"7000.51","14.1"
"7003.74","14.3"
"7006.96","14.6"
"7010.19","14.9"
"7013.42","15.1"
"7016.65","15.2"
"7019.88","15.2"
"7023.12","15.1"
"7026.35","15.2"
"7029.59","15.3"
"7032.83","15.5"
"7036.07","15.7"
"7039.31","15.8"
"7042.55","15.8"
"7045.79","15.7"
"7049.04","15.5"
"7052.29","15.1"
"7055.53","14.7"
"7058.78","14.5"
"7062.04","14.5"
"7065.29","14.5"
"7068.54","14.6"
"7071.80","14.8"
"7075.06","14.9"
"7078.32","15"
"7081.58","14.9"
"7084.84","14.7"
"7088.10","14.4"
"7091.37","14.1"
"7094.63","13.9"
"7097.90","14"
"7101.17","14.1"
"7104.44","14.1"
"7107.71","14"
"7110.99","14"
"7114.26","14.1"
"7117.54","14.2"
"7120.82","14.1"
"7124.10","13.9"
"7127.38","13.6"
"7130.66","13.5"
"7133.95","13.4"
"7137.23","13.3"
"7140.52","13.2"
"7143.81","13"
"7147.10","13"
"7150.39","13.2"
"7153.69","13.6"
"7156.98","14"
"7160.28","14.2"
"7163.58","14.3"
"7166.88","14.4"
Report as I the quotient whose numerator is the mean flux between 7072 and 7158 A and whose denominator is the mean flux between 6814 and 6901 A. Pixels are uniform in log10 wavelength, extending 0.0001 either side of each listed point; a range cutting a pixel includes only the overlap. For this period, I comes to 1.10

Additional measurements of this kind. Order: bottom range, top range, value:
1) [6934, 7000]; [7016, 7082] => 1.05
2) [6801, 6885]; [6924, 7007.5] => 1.13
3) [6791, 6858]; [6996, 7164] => 1.14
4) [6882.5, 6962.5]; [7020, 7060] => 1.13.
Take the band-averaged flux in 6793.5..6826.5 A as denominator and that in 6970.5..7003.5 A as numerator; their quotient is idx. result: 1.13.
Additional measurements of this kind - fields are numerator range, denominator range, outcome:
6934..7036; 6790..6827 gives 1.16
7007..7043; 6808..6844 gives 1.20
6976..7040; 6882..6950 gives 1.09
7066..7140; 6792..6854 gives 1.12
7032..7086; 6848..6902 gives 1.18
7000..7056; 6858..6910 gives 1.19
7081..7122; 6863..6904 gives 1.11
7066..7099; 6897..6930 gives 1.11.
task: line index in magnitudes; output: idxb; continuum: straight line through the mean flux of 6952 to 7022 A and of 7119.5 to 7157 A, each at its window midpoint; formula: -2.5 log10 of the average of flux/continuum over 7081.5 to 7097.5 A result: -0.042 mag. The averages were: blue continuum 14.4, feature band 14.3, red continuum 13.5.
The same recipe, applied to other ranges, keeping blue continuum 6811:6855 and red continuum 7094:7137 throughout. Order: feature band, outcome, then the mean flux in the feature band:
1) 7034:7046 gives -0.16 mag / 15.8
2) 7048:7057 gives -0.11 mag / 15.1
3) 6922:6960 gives -0.09 mag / 14.3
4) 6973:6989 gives -0.07 mag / 14.3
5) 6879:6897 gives 0.00 mag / 12.9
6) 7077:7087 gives -0.08 mag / 14.8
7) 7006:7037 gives -0.13 mag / 15.2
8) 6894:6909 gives 0.00 mag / 13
